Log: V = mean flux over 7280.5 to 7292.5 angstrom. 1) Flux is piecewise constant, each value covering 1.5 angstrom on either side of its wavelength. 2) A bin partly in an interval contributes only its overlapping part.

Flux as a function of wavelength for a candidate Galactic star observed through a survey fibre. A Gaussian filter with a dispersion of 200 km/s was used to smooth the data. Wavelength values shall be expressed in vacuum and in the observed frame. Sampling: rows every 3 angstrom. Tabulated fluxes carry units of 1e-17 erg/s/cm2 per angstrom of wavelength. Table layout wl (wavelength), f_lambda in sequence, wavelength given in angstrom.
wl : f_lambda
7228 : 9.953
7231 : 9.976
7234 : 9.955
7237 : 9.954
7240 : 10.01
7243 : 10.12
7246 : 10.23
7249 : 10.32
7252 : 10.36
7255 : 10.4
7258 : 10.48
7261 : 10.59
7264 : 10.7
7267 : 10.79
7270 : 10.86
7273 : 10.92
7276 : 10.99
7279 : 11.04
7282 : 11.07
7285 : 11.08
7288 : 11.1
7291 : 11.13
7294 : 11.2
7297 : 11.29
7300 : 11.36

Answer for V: 11.1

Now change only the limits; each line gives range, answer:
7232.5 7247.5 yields 10.1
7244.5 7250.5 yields 10.3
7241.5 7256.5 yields 10.3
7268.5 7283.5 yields 11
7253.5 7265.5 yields 10.5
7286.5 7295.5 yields 11.1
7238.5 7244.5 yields 10.1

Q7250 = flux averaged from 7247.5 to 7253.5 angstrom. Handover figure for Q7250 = 10.3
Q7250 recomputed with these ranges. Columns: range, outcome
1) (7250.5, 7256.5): 10.4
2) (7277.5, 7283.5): 11.1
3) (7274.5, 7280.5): 11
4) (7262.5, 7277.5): 10.9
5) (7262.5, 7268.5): 10.7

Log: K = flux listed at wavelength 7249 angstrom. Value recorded 10.32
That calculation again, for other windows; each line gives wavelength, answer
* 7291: 11.13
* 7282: 11.07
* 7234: 9.955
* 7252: 10.36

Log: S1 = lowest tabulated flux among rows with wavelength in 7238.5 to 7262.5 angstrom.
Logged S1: 10.01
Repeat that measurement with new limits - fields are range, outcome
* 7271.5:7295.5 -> 10.92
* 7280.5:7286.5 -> 11.07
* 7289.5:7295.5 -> 11.13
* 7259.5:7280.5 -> 10.59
